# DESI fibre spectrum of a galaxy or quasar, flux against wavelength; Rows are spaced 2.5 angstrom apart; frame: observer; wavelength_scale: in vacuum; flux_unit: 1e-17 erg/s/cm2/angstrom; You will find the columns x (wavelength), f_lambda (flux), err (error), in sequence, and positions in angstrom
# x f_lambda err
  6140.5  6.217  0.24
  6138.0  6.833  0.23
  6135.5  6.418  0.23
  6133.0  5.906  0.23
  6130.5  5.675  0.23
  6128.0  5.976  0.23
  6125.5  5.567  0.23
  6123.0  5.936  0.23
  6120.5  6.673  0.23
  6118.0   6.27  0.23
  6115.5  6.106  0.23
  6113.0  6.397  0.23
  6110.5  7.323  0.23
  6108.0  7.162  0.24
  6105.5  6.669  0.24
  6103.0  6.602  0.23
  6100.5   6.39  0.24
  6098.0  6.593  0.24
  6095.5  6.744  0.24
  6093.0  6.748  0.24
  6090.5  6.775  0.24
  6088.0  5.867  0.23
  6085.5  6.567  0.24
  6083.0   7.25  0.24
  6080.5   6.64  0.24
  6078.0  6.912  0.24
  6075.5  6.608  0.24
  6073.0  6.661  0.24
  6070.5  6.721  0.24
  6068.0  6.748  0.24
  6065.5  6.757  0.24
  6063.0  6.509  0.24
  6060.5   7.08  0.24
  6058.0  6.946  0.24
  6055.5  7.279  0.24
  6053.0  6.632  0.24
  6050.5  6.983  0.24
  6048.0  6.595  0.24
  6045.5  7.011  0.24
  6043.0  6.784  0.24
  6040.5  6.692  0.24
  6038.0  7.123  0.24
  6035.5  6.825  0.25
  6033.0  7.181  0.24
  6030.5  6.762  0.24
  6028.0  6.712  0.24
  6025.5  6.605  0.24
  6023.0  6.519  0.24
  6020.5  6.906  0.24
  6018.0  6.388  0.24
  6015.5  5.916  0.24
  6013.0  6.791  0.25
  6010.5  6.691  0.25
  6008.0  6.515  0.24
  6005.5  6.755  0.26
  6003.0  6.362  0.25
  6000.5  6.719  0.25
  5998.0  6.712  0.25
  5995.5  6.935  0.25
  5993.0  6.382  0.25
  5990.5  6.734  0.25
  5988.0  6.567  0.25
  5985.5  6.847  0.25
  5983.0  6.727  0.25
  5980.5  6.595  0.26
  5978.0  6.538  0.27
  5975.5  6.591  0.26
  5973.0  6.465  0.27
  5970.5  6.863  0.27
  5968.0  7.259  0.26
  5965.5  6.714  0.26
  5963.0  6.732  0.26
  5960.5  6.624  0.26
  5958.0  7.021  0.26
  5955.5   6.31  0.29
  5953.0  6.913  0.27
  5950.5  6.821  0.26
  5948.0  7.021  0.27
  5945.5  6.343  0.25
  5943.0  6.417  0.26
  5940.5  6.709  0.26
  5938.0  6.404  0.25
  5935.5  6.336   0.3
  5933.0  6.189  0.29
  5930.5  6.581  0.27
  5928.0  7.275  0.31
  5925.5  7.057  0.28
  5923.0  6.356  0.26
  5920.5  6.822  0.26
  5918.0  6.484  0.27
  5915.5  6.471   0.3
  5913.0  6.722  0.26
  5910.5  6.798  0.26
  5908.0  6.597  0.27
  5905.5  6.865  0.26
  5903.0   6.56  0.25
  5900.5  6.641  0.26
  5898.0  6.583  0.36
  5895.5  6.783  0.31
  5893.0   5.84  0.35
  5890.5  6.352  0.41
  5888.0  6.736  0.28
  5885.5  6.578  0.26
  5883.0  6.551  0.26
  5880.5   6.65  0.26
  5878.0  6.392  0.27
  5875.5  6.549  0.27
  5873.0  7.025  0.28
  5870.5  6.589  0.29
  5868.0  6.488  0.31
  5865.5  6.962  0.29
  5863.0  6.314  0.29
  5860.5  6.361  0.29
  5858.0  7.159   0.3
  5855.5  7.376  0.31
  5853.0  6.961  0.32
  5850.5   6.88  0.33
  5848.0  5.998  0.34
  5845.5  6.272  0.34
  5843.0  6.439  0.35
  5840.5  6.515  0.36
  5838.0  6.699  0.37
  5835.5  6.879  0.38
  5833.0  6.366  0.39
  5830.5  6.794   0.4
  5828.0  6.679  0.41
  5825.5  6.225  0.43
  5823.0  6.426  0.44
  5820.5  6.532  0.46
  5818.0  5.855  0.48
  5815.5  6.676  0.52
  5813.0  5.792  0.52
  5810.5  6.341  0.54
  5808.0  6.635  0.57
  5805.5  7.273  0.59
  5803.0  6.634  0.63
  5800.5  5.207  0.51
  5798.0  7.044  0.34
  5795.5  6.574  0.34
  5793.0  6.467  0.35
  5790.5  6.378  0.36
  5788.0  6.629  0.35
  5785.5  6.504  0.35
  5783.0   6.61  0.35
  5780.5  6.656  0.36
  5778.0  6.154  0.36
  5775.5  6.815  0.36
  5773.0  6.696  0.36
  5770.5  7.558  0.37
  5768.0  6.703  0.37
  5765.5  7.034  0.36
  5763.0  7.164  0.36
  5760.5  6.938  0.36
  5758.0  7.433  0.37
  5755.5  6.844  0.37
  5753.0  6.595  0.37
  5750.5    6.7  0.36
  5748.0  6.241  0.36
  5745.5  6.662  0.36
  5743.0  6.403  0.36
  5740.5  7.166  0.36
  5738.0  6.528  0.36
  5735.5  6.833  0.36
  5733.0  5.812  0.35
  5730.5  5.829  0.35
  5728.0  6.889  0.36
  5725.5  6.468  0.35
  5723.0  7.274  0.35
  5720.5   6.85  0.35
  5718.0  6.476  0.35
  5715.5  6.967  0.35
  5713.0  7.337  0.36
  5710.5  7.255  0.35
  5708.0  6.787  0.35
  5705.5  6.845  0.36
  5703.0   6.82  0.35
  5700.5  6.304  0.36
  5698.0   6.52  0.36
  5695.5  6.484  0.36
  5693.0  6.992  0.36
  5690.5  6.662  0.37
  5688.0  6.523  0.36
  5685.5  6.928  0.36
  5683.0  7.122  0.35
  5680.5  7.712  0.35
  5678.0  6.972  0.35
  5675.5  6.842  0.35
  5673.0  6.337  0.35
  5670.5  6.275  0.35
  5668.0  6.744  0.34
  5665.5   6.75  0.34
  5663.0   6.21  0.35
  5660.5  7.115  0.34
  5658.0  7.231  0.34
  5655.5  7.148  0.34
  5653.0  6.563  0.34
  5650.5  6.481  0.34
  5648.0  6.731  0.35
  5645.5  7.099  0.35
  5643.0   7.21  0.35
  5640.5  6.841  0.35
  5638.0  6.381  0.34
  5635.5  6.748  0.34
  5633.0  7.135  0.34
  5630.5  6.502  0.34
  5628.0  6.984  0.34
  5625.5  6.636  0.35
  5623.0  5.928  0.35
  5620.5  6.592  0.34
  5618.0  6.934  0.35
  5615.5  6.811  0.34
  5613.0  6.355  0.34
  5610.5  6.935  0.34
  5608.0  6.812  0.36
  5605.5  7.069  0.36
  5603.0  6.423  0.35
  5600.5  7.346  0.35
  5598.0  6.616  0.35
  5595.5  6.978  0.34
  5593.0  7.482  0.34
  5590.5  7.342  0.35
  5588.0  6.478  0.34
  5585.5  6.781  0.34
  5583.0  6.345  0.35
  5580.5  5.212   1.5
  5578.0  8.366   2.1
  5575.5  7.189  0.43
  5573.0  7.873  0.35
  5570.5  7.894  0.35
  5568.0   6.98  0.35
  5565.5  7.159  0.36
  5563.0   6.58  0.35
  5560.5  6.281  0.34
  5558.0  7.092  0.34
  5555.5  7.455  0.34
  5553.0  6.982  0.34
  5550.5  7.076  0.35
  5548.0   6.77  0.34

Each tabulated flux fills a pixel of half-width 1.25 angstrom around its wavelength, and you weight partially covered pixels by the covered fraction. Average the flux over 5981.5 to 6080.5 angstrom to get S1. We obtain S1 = 6.73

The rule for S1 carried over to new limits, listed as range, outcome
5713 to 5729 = 6.86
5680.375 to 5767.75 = 6.77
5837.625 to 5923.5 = 6.61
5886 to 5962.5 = 6.62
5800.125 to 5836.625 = 6.45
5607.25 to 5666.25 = 6.76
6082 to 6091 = 6.58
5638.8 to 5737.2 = 6.77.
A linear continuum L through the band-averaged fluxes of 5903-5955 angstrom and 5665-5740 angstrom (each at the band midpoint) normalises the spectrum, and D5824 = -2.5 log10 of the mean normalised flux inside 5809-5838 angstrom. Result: 0.04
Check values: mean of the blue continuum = 6.74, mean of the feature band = 6.43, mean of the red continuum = 6.65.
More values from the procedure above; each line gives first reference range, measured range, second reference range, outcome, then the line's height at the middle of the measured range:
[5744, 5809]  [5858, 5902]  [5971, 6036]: 0.017 mag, 6.67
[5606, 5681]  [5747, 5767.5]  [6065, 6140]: -0.027 mag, 6.7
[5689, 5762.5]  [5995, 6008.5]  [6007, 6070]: 0.015 mag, 6.75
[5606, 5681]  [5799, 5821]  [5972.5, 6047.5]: 0.066 mag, 6.72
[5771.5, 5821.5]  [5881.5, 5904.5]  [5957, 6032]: 0.008 mag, 6.57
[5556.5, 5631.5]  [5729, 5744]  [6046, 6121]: 0.063 mag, 6.82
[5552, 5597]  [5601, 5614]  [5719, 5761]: 0.030 mag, 6.95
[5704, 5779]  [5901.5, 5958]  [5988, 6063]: 0.017 mag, 6.75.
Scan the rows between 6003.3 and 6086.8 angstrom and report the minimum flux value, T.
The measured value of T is 5.916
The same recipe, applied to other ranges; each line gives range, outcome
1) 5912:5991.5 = 6.189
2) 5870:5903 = 5.84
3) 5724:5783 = 5.812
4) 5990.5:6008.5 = 6.362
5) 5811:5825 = 5.792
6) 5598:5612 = 6.423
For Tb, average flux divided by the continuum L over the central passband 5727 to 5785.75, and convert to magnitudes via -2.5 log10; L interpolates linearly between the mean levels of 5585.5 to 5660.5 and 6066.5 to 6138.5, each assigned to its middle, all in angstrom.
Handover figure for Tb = 0.01 mag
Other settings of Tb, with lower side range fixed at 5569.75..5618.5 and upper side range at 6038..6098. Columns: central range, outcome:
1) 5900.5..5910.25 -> 0.02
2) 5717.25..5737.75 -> 0.06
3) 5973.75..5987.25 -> 0.02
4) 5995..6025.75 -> 0.03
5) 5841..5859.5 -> 0.02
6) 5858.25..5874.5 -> 0.03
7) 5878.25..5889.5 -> 0.04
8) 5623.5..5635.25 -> 0.03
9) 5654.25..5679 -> 0.03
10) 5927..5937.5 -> 0.04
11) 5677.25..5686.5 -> -0.04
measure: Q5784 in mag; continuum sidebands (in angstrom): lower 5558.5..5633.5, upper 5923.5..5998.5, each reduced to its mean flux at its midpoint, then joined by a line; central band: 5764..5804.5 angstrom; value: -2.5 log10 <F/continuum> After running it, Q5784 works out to 0.03 mag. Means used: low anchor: 6.87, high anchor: 6.69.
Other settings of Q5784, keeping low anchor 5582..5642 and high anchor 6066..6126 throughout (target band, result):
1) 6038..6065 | -0.04 mag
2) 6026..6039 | -0.04 mag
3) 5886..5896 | 0.04 mag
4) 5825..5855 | 0.02 mag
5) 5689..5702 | 0.02 mag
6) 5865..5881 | 0.00 mag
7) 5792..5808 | 0.03 mag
